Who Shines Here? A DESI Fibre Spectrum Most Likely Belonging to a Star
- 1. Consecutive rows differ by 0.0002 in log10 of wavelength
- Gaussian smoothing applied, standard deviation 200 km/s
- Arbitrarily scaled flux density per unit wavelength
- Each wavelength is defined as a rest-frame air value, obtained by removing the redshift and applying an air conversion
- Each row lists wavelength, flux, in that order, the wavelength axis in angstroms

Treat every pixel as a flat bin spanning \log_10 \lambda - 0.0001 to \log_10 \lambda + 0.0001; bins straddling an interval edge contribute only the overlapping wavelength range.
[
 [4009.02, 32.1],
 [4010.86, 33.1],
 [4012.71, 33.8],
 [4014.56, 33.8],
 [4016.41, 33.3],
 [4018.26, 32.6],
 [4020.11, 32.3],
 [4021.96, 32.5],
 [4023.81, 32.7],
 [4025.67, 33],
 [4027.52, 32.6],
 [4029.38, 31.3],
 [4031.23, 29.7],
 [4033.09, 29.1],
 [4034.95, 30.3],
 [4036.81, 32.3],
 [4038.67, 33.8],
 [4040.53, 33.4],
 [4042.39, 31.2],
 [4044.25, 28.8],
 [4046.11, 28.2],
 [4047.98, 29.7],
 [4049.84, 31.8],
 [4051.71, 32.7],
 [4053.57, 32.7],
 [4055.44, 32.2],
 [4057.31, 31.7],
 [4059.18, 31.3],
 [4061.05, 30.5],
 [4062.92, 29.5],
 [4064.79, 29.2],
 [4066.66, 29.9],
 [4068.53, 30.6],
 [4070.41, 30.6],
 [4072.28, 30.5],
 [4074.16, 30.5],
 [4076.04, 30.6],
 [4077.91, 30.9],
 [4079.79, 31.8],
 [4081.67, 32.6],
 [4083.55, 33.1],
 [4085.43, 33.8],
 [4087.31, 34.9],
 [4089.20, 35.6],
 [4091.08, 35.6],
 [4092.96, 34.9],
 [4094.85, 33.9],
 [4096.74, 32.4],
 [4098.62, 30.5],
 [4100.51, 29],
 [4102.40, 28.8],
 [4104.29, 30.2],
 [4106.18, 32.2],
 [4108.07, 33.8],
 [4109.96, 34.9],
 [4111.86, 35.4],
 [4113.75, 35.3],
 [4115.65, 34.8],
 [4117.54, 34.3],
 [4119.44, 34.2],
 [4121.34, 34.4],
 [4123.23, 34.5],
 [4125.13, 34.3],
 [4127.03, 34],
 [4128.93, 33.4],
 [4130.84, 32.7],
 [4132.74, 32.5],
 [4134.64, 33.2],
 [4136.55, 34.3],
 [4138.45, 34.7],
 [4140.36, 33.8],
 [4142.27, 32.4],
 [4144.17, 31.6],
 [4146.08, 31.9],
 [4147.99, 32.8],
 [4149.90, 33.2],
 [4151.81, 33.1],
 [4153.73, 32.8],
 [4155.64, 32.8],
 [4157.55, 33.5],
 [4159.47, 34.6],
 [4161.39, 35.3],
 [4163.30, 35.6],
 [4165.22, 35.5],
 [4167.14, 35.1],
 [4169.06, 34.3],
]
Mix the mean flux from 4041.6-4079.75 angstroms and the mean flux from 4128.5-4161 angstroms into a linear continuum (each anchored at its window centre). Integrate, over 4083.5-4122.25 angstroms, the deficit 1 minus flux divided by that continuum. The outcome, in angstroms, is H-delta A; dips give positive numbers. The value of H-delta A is -1.8 angstroms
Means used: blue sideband 30.7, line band 33.4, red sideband 33.2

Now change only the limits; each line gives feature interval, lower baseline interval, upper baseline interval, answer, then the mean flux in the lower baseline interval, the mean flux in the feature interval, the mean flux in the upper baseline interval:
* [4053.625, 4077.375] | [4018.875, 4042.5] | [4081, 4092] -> 1.9 angstroms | 31.9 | 30.7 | 34.3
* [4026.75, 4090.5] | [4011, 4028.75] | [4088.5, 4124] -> 3.3 angstroms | 32.9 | 31.4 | 33.4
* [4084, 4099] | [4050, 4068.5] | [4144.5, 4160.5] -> -1.1 angstroms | 31.1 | 34.1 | 33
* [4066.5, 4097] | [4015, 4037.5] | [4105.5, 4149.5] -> 0.3 angstroms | 31.8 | 32.5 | 33.7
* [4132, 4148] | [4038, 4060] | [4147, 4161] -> 0.0 angstroms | 31.4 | 33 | 33.3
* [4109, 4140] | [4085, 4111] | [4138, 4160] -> -1.1 angstroms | 32.9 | 34.2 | 33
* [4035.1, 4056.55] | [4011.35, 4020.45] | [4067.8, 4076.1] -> 0.2 angstroms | 33.2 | 31.5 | 30.5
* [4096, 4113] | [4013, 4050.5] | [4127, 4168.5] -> 0.5 angstroms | 31.7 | 32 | 33.6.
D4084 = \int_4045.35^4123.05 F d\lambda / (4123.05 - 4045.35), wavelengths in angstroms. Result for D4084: 32.2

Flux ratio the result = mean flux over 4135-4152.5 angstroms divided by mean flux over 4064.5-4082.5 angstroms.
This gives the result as 1.08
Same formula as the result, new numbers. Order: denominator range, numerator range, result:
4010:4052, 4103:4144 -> 1.06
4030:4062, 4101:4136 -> 1.07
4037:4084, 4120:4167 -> 1.08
